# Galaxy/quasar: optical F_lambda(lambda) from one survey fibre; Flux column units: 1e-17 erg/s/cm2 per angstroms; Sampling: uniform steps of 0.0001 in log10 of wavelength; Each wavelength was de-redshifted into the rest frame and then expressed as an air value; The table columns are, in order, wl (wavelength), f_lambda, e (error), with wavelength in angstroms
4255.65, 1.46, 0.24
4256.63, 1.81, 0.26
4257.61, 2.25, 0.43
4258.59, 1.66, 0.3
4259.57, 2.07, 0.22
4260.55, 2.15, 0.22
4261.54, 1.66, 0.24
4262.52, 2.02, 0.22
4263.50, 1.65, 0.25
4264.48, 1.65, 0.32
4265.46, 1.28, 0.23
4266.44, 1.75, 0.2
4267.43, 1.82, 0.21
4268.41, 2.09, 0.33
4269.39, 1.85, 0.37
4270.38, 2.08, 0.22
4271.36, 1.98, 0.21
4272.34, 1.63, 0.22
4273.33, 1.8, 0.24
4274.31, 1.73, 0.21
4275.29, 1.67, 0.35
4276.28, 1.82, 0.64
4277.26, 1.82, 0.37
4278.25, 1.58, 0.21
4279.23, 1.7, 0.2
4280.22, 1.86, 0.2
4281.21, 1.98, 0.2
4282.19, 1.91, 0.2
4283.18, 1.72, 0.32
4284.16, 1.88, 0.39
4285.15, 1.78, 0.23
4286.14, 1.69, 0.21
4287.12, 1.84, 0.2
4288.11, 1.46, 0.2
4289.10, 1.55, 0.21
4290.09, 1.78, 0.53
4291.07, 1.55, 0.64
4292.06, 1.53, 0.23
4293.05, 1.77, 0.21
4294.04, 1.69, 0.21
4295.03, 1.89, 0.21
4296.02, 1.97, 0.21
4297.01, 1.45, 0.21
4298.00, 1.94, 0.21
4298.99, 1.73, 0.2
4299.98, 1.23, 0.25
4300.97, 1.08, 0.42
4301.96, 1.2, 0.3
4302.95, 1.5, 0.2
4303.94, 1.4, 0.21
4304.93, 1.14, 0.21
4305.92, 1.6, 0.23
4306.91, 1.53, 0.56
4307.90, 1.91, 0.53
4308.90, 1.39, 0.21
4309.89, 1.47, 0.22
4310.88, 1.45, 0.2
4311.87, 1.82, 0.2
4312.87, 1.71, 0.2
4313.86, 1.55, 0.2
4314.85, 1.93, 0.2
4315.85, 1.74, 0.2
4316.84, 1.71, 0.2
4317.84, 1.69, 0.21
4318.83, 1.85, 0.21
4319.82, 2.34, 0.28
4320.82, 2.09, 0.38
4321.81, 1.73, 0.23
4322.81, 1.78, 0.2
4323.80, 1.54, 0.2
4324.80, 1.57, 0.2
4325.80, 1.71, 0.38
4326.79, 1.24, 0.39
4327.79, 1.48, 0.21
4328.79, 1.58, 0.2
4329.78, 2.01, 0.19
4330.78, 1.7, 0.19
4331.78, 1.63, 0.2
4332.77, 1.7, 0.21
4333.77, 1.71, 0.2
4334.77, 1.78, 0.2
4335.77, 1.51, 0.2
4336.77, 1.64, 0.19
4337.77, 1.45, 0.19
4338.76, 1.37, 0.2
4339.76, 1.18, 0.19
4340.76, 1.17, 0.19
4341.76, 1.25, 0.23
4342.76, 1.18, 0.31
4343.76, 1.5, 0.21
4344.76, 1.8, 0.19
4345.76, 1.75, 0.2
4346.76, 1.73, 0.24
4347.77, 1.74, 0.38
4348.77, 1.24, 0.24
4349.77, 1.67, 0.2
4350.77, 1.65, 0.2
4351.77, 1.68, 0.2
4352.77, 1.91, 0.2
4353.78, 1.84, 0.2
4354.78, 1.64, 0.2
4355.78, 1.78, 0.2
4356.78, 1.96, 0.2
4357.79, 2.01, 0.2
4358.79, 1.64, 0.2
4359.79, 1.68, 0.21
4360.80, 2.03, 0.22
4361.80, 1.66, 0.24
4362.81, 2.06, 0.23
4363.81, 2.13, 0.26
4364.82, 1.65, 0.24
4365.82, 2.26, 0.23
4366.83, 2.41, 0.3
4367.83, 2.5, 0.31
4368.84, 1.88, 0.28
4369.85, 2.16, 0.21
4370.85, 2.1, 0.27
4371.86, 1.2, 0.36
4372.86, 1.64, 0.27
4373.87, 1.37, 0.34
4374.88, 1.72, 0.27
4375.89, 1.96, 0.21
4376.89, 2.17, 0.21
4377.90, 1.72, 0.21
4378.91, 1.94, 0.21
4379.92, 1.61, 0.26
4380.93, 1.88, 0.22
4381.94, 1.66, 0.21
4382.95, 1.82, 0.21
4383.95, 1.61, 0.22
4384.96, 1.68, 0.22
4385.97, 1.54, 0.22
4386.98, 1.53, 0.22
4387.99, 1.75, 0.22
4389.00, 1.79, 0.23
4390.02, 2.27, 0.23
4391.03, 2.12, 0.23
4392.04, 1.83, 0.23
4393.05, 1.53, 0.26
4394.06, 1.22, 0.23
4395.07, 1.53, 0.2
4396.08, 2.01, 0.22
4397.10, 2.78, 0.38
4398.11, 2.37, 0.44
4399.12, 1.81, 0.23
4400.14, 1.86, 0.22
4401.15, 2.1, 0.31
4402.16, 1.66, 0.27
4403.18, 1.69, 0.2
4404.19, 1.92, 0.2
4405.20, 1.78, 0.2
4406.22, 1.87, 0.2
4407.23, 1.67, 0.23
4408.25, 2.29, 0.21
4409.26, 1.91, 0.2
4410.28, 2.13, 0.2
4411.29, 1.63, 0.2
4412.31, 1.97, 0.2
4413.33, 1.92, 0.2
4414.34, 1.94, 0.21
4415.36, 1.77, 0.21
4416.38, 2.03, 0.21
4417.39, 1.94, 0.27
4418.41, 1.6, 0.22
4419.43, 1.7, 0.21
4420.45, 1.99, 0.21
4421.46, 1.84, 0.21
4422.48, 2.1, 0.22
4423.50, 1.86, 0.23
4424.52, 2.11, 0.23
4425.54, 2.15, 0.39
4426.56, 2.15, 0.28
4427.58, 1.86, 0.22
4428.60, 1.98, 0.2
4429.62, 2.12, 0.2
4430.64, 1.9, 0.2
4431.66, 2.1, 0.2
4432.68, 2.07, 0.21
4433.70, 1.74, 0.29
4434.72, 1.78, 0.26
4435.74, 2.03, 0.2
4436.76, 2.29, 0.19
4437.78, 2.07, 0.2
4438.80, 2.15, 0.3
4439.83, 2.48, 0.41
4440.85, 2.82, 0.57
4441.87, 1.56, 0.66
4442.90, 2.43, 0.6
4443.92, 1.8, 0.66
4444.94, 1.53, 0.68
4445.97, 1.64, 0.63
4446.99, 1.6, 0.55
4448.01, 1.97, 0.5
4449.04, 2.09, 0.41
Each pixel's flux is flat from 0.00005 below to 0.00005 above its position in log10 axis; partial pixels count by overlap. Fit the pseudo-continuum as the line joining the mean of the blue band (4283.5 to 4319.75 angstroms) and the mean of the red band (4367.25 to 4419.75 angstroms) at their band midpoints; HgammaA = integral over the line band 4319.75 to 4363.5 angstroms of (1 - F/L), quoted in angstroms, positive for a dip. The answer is 1.6 angstroms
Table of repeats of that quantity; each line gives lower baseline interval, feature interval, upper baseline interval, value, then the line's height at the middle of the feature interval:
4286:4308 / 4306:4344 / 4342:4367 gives 1.06 angstroms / 1.67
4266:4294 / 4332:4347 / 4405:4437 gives 2.69 angstroms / 1.84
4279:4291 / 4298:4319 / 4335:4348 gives 1.04 angstroms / 1.64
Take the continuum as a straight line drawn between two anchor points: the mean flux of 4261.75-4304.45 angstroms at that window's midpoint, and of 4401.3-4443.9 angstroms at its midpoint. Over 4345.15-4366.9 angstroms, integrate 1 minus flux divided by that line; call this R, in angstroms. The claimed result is 0.41 angstroms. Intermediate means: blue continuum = 1.7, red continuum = 1.97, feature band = 1.81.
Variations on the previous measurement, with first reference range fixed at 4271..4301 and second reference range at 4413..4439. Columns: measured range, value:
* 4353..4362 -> 0.16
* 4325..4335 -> 0.83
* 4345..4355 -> 0.78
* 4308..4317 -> 0.59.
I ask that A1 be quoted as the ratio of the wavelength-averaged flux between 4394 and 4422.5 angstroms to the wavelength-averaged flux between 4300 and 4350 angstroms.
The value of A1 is 1.2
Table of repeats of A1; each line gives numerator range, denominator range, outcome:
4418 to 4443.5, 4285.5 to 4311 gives 1.30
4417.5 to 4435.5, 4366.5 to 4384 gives 1.05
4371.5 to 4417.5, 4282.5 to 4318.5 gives 1.13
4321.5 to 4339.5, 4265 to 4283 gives 0.90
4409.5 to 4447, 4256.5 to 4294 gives 1.11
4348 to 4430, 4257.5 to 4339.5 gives 1.10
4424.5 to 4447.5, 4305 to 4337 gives 1.20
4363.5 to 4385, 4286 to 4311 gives 1.19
